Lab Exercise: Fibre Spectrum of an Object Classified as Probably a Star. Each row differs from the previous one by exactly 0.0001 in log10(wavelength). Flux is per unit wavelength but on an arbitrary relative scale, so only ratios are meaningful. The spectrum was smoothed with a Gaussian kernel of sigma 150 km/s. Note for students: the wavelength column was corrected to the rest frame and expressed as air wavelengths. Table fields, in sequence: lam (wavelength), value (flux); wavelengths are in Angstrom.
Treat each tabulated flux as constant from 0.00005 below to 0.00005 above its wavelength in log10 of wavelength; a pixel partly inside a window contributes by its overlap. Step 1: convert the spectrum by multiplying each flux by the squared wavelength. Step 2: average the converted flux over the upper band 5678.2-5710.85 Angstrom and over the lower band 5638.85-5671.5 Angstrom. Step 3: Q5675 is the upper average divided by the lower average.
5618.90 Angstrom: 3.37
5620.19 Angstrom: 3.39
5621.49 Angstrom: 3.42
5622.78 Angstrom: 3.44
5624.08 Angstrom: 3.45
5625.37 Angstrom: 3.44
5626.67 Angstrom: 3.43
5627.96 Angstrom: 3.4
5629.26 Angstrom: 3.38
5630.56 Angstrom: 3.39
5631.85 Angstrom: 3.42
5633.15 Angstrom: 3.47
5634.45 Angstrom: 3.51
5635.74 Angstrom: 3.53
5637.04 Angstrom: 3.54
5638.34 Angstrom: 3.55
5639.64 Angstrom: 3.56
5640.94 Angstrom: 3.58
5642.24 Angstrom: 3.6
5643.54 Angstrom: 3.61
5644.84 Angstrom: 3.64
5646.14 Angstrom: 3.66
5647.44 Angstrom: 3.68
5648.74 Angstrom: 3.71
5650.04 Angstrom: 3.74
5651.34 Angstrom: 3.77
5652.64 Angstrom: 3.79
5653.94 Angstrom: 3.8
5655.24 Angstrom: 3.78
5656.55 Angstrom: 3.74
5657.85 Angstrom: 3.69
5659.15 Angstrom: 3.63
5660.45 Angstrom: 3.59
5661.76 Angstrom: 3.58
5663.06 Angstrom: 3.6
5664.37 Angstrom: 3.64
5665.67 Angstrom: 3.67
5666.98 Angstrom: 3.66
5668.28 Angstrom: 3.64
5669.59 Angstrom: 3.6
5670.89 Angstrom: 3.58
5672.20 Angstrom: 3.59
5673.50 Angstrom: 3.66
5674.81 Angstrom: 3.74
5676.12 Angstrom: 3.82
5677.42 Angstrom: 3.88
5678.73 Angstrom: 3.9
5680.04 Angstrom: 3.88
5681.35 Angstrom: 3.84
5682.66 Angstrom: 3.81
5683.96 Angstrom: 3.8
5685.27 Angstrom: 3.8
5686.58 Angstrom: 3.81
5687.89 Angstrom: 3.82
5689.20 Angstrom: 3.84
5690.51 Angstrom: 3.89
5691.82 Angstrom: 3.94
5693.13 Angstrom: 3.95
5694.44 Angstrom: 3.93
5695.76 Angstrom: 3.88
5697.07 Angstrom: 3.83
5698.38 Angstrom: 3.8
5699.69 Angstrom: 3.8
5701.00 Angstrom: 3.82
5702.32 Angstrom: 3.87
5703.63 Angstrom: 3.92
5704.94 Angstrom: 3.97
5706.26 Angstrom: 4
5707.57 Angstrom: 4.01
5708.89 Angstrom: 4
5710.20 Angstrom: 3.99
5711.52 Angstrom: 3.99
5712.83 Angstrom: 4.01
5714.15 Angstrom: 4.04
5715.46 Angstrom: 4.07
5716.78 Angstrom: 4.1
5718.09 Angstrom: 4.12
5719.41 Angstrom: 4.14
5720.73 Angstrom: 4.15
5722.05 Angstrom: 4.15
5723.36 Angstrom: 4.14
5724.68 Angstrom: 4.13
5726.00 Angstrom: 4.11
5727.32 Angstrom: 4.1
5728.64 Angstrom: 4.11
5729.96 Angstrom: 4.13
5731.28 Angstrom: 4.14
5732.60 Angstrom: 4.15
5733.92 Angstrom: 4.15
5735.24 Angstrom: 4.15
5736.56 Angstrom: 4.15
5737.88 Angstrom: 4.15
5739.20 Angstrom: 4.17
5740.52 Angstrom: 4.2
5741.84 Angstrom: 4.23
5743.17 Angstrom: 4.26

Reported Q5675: 1.08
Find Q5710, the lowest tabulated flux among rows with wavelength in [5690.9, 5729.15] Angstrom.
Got 3.8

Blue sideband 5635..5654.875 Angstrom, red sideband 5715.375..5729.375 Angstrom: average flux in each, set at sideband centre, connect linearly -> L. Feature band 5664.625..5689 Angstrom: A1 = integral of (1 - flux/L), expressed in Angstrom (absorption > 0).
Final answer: 0.6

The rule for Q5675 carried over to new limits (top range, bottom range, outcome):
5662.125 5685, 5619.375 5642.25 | 1.09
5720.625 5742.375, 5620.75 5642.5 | 1.24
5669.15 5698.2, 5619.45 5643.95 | 1.12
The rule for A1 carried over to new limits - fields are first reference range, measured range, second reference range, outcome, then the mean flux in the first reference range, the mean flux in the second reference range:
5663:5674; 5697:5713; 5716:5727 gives 0.2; 3.63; 4.13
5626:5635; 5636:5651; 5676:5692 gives -0.4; 3.43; 3.85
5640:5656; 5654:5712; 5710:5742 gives 1.3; 3.69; 4.12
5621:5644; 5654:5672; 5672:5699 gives 0.2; 3.48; 3.83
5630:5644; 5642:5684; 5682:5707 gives -0.3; 3.52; 3.87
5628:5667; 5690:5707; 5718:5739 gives 0.2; 3.61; 4.14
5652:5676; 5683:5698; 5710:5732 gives 0.0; 3.67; 4.1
